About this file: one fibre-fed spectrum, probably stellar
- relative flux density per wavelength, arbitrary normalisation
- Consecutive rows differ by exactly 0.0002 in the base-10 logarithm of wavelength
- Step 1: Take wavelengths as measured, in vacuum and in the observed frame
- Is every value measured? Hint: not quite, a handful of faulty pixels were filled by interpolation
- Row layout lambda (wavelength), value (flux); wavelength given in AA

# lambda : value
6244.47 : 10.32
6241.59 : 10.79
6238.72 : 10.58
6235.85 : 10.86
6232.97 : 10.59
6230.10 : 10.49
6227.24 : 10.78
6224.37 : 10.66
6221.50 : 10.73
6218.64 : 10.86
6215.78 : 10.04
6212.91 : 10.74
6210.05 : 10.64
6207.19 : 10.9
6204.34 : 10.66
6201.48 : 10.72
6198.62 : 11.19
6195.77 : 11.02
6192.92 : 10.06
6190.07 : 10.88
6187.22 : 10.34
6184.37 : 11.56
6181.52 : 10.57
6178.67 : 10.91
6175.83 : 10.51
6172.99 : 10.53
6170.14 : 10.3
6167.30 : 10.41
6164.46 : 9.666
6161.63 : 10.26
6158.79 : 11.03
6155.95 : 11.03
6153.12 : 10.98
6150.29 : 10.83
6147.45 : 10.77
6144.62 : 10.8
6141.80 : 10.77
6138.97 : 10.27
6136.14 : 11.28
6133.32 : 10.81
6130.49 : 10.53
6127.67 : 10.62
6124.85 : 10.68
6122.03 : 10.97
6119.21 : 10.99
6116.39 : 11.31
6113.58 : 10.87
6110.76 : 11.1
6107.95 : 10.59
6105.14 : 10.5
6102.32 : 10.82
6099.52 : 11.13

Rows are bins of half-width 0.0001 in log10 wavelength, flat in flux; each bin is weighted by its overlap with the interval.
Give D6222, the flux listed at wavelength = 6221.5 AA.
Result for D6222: 10.73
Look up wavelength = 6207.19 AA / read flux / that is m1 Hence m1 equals 10.9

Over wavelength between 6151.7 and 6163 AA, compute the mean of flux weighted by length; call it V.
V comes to 10.8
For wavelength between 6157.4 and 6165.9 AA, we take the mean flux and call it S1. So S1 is 10.3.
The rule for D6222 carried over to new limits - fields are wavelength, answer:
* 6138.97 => 10.27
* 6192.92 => 10.06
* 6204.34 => 10.66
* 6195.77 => 11.02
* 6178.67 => 10.91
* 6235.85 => 10.86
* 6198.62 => 11.19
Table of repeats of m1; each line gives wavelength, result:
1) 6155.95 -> 11.03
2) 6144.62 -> 10.8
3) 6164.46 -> 9.666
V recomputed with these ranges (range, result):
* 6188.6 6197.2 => 10.7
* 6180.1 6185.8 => 11.1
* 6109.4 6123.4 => 11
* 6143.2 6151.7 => 10.8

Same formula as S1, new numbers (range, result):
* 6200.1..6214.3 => 10.7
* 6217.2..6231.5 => 10.7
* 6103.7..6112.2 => 10.7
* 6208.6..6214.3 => 10.7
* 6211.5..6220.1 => 10.5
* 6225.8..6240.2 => 10.7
